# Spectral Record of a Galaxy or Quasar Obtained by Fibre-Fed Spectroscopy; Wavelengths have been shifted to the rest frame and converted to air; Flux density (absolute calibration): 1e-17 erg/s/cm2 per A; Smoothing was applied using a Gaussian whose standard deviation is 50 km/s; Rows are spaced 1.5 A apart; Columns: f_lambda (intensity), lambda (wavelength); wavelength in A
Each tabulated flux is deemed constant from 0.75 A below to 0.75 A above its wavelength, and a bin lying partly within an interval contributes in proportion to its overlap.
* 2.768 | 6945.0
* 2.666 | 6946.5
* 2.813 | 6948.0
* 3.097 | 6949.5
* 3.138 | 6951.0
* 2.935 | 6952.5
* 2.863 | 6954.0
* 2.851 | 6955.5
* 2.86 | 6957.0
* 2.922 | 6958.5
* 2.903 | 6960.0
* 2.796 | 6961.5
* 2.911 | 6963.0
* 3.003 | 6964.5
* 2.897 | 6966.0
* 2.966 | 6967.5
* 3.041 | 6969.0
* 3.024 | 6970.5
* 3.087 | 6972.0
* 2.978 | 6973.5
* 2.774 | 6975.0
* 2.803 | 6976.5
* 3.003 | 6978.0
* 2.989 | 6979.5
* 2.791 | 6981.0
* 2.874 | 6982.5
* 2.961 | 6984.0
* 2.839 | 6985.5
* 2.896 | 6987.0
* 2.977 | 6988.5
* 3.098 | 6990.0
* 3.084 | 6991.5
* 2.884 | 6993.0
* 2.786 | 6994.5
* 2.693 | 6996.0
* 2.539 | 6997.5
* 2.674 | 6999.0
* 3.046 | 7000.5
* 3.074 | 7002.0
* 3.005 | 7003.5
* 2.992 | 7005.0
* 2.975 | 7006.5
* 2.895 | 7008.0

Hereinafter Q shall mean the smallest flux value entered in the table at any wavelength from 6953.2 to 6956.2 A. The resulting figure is 2.851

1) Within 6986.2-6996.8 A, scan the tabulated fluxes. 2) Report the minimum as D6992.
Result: 2.693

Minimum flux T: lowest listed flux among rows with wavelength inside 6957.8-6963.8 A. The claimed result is 2.796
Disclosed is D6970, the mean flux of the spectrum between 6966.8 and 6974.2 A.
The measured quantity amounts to 3.02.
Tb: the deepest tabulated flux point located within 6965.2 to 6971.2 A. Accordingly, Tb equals 2.897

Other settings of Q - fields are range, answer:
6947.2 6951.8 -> 2.813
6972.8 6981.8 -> 2.774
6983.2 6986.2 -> 2.839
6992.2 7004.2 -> 2.539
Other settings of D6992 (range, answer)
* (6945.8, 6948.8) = 2.666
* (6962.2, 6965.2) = 2.911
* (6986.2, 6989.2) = 2.896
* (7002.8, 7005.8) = 2.992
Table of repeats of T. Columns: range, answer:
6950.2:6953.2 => 2.935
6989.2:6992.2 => 3.084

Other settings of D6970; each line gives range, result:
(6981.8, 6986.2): 2.89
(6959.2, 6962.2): 2.85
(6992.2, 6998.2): 2.73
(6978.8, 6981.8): 2.89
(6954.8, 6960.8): 2.88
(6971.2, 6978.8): 2.93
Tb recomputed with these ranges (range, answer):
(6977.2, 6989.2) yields 2.791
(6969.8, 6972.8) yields 3.024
